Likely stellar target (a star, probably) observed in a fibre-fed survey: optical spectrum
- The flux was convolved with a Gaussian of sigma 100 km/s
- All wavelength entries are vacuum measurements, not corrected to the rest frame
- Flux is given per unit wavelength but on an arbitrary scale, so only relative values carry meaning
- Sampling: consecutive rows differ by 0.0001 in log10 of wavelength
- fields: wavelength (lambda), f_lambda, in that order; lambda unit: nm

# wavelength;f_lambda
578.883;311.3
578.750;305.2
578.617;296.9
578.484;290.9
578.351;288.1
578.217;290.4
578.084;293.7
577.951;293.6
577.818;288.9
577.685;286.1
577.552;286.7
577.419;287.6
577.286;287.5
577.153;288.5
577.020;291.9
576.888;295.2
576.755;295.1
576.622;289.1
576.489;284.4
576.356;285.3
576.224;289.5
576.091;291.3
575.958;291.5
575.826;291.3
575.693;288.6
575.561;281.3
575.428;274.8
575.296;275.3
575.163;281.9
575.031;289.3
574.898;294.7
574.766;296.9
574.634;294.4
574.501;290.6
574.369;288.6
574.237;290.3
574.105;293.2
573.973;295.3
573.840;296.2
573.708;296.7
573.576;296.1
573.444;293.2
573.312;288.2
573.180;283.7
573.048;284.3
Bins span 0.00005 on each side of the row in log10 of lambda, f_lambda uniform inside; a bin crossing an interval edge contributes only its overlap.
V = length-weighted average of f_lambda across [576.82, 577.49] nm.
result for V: 290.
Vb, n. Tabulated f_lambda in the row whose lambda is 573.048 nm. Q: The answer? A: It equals 284.3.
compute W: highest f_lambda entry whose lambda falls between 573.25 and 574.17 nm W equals 296.7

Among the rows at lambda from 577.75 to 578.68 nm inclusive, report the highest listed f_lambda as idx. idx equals 296.9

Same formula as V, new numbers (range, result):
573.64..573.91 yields 296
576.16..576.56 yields 287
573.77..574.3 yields 294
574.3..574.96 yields 293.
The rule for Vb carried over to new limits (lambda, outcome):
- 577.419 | 287.6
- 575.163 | 281.9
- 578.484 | 290.9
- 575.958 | 291.5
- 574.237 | 290.3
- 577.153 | 288.5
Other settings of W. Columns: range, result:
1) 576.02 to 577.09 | 295.2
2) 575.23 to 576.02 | 291.5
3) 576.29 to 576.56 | 285.3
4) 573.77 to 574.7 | 296.2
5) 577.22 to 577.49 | 287.6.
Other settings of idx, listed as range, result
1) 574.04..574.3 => 293.2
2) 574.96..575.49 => 289.3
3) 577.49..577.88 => 288.9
